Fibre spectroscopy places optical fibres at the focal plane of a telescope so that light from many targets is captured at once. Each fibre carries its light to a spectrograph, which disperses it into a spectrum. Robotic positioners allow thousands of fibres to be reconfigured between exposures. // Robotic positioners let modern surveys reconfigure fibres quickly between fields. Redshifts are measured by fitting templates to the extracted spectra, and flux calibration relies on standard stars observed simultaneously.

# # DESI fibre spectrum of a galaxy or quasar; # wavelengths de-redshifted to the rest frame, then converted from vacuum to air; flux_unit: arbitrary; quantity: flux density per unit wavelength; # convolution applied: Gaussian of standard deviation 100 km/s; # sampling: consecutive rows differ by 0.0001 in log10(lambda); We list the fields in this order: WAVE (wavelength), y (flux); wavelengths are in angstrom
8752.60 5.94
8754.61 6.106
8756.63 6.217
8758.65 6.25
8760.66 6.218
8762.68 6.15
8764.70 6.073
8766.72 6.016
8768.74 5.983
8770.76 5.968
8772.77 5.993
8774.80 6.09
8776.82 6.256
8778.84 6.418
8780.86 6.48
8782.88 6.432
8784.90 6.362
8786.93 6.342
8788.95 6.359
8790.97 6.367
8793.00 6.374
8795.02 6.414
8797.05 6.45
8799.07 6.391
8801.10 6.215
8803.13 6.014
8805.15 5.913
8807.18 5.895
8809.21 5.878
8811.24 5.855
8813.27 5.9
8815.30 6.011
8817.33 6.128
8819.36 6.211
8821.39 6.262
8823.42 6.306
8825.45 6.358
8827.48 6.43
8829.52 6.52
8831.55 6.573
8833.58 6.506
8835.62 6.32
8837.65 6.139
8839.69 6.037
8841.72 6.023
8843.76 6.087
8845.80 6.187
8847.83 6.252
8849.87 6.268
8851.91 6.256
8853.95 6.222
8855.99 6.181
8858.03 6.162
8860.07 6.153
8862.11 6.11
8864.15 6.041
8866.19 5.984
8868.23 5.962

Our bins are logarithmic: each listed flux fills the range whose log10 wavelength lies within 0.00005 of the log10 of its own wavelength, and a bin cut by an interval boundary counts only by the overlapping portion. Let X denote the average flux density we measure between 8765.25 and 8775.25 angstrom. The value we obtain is 6.01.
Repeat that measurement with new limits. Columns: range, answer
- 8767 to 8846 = 6.22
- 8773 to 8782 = 6.28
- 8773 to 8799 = 6.35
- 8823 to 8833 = 6.45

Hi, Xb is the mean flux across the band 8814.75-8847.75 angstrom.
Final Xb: 6.26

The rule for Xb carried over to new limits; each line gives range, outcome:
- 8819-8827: 6.31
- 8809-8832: 6.21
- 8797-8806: 6.18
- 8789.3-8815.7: 6.14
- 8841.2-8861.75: 6.18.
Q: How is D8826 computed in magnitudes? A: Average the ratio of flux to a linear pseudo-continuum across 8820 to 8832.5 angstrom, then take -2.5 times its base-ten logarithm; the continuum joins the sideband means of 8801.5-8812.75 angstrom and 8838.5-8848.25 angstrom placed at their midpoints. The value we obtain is -0.07 mag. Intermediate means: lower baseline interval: 5.93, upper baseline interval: 6.11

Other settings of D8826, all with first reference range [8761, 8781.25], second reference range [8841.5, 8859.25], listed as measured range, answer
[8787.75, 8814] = 0.00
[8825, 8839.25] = -0.04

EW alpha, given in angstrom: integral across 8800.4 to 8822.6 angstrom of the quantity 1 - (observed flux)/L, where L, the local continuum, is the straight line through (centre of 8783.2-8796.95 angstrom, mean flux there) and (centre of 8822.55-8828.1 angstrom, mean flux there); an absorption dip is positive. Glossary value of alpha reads 1.2 angstrom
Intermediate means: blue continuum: 6.38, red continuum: 6.37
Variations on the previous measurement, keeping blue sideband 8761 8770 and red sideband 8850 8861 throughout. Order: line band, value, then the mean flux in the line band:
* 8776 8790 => -0.7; 6.38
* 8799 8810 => 0.2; 6.02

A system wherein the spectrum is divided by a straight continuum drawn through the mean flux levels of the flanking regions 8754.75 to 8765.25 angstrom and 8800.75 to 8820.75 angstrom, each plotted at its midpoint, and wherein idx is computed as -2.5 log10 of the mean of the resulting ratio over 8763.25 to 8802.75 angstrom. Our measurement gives -0.028 mag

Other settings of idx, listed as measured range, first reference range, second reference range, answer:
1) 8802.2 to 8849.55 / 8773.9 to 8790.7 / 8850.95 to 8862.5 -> 0.014 mag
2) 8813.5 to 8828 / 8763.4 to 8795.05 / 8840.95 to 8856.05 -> -0.003 mag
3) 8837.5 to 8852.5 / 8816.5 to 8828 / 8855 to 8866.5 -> 0.005 mag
